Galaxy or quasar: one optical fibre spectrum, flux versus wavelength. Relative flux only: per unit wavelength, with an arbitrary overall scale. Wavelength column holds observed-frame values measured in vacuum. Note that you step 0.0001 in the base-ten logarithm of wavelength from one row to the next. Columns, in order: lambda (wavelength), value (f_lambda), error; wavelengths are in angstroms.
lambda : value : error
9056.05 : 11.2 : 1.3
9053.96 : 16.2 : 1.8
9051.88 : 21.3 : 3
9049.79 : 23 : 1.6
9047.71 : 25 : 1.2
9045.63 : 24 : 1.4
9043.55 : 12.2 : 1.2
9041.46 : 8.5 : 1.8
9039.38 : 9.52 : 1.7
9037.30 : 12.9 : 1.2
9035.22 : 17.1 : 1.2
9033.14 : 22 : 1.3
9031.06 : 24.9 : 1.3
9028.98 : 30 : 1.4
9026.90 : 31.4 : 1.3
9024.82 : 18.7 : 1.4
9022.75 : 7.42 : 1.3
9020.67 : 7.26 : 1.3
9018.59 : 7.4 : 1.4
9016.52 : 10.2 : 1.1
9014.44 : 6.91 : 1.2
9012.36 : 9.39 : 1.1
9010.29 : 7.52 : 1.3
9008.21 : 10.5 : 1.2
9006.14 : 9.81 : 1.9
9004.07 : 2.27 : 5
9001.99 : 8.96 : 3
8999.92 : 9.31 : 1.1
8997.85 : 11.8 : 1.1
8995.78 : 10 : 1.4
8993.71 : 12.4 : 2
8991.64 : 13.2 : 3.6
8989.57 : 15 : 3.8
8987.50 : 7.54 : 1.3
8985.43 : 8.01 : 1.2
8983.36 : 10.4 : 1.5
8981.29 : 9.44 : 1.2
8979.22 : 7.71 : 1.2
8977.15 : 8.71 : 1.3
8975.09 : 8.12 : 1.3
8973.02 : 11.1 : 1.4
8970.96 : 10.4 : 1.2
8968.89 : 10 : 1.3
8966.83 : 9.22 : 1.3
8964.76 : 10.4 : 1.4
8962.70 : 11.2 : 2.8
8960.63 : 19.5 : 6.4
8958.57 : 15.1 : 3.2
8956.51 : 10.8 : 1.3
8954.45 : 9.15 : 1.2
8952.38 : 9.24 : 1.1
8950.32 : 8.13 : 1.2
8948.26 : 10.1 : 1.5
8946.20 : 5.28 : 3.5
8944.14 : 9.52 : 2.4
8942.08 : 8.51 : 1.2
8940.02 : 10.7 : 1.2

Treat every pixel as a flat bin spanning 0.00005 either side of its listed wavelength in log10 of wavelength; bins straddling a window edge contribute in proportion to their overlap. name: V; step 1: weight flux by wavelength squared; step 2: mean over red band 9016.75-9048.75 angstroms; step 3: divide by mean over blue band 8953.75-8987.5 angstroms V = 1.6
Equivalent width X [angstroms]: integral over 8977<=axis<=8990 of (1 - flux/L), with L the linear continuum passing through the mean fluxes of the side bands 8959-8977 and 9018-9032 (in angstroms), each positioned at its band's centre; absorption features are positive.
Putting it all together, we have 3.8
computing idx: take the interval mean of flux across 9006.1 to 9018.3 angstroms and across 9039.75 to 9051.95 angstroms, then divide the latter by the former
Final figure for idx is 2.1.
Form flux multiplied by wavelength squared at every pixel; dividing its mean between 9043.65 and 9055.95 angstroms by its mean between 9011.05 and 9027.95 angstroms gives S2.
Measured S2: 1.7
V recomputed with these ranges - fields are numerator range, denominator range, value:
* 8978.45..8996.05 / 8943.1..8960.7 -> 1.03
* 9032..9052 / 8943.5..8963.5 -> 1.64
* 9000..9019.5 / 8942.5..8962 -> 0.77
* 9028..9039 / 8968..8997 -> 2.05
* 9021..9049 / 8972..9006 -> 1.94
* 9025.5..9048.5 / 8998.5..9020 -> 2.39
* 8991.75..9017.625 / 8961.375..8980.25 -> 0.95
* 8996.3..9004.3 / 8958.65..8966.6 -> 0.66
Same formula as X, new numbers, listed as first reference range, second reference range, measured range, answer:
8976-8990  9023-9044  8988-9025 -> 9.6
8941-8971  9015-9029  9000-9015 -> 6.3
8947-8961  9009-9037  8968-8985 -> 4.2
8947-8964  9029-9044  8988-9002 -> 2.3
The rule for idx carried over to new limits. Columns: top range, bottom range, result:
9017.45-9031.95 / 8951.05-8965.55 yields 1.49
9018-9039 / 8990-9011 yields 1.83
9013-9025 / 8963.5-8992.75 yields 0.90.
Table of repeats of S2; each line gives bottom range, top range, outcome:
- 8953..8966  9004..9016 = 0.67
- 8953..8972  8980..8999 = 0.93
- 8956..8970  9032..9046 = 1.22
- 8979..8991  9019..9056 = 1.83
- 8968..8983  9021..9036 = 2.27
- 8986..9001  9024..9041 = 1.84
